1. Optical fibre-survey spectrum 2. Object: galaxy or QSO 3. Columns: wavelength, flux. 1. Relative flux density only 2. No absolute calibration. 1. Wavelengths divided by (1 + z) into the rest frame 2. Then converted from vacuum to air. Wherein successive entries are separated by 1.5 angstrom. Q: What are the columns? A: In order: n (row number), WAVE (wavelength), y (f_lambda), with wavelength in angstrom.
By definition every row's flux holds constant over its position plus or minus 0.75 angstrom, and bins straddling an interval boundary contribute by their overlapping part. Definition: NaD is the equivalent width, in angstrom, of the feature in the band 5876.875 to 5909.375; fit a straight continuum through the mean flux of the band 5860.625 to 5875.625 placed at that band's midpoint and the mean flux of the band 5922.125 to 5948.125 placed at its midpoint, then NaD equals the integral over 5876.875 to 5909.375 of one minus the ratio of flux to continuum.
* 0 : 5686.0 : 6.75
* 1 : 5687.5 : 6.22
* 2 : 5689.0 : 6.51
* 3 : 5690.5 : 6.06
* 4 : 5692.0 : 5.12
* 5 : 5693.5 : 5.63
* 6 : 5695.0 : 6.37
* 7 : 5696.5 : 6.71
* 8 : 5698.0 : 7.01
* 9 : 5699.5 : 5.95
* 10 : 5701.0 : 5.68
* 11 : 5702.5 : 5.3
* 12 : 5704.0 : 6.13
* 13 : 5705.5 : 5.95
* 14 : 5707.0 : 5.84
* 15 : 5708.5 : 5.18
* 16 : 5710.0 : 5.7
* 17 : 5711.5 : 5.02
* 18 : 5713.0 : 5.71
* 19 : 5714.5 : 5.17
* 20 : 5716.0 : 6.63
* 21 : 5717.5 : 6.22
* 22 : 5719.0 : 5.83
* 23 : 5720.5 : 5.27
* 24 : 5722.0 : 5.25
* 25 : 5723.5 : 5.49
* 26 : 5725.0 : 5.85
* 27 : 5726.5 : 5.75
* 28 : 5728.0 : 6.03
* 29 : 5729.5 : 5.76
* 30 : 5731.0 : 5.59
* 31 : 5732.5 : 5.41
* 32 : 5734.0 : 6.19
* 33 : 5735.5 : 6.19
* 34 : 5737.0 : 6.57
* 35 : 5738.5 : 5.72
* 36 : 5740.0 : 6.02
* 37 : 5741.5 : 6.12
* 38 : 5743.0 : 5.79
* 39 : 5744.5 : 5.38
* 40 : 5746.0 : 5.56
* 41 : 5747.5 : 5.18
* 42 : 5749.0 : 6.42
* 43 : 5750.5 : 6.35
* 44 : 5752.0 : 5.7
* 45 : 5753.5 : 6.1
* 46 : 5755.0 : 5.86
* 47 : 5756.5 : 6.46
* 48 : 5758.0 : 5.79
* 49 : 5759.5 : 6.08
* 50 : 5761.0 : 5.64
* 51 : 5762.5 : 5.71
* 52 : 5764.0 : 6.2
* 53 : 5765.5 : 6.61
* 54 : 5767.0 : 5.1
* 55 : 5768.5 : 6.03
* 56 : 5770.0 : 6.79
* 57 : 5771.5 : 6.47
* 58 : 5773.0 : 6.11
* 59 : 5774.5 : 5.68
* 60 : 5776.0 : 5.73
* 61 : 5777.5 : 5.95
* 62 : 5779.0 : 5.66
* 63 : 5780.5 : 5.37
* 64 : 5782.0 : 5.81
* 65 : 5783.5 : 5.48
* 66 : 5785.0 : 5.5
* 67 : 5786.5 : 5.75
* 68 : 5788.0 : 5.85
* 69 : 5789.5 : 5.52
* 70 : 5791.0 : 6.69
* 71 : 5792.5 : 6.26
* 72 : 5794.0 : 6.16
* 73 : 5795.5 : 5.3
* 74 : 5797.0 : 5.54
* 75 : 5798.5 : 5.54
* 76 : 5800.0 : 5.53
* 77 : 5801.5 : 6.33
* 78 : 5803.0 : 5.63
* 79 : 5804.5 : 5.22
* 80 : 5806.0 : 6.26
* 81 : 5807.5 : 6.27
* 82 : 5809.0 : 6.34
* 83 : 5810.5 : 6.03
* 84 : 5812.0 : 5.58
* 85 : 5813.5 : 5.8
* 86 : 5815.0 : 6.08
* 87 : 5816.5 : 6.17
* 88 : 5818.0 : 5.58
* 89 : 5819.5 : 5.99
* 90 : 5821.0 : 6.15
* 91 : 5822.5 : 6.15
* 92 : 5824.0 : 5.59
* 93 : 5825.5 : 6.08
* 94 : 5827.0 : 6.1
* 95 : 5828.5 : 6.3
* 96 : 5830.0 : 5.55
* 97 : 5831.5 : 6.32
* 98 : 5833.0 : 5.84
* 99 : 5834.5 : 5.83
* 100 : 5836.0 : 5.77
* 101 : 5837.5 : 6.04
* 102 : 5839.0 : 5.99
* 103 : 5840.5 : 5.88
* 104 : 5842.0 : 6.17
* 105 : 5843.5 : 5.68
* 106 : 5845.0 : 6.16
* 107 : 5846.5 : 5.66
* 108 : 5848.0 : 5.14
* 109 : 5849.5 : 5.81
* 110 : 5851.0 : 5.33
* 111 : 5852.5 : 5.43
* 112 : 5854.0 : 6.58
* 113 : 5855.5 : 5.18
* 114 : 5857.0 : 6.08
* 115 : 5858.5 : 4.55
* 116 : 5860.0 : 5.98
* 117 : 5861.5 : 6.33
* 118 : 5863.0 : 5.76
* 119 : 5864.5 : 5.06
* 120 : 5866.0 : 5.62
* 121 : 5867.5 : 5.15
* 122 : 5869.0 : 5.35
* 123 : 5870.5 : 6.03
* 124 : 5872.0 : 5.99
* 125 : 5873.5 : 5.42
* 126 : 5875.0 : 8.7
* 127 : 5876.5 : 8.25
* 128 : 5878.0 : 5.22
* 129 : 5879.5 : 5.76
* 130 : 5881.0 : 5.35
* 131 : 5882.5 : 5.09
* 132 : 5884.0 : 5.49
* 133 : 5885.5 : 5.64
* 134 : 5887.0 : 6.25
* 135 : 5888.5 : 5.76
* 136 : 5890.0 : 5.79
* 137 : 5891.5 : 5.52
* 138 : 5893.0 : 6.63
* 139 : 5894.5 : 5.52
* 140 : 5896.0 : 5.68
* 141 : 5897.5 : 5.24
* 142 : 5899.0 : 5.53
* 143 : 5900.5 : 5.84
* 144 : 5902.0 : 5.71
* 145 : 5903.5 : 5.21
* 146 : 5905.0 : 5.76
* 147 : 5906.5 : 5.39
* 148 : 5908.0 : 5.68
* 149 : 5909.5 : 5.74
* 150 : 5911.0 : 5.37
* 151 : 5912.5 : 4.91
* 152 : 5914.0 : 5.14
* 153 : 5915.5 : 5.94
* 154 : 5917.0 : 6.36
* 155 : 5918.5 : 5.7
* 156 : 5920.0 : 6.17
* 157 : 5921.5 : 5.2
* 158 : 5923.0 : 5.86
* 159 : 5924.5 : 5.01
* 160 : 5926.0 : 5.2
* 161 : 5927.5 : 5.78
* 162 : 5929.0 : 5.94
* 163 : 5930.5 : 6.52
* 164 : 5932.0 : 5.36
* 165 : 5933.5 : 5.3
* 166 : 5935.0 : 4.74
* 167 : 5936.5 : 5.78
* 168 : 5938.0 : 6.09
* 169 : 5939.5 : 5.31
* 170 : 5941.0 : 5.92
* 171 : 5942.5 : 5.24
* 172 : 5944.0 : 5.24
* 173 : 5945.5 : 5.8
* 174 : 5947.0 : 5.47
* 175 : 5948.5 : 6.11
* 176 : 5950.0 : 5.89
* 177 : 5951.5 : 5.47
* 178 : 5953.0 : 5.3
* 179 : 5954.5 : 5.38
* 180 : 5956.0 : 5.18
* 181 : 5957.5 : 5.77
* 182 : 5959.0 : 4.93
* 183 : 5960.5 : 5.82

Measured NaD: 0.75 angstrom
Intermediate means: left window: 5.92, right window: 5.57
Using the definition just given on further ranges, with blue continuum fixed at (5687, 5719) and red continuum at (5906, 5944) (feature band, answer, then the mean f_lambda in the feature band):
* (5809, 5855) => -1.44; 5.9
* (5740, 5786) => -0.56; 5.89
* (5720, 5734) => 0.56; 5.64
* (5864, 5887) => -0.99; 5.9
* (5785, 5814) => -0.51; 5.86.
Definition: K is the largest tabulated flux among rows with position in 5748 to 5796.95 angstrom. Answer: 6.79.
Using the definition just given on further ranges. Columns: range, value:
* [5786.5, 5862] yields 6.69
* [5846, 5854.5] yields 6.58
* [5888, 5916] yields 6.63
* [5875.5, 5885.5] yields 8.25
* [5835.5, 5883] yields 8.7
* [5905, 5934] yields 6.52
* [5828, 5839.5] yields 6.32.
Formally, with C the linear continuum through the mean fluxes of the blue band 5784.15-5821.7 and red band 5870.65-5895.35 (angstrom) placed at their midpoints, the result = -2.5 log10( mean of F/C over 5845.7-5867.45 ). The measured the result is 0.07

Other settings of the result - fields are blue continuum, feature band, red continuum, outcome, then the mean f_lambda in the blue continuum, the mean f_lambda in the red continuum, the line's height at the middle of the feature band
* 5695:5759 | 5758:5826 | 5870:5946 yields -0.02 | 5.86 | 5.73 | 5.81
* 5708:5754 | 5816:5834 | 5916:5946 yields -0.05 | 5.78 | 5.63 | 5.71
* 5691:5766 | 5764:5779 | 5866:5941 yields -0.04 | 5.86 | 5.72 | 5.83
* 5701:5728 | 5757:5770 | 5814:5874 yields -0.04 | 5.67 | 5.8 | 5.72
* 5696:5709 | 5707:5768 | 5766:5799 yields 0.02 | 5.97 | 5.84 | 5.91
